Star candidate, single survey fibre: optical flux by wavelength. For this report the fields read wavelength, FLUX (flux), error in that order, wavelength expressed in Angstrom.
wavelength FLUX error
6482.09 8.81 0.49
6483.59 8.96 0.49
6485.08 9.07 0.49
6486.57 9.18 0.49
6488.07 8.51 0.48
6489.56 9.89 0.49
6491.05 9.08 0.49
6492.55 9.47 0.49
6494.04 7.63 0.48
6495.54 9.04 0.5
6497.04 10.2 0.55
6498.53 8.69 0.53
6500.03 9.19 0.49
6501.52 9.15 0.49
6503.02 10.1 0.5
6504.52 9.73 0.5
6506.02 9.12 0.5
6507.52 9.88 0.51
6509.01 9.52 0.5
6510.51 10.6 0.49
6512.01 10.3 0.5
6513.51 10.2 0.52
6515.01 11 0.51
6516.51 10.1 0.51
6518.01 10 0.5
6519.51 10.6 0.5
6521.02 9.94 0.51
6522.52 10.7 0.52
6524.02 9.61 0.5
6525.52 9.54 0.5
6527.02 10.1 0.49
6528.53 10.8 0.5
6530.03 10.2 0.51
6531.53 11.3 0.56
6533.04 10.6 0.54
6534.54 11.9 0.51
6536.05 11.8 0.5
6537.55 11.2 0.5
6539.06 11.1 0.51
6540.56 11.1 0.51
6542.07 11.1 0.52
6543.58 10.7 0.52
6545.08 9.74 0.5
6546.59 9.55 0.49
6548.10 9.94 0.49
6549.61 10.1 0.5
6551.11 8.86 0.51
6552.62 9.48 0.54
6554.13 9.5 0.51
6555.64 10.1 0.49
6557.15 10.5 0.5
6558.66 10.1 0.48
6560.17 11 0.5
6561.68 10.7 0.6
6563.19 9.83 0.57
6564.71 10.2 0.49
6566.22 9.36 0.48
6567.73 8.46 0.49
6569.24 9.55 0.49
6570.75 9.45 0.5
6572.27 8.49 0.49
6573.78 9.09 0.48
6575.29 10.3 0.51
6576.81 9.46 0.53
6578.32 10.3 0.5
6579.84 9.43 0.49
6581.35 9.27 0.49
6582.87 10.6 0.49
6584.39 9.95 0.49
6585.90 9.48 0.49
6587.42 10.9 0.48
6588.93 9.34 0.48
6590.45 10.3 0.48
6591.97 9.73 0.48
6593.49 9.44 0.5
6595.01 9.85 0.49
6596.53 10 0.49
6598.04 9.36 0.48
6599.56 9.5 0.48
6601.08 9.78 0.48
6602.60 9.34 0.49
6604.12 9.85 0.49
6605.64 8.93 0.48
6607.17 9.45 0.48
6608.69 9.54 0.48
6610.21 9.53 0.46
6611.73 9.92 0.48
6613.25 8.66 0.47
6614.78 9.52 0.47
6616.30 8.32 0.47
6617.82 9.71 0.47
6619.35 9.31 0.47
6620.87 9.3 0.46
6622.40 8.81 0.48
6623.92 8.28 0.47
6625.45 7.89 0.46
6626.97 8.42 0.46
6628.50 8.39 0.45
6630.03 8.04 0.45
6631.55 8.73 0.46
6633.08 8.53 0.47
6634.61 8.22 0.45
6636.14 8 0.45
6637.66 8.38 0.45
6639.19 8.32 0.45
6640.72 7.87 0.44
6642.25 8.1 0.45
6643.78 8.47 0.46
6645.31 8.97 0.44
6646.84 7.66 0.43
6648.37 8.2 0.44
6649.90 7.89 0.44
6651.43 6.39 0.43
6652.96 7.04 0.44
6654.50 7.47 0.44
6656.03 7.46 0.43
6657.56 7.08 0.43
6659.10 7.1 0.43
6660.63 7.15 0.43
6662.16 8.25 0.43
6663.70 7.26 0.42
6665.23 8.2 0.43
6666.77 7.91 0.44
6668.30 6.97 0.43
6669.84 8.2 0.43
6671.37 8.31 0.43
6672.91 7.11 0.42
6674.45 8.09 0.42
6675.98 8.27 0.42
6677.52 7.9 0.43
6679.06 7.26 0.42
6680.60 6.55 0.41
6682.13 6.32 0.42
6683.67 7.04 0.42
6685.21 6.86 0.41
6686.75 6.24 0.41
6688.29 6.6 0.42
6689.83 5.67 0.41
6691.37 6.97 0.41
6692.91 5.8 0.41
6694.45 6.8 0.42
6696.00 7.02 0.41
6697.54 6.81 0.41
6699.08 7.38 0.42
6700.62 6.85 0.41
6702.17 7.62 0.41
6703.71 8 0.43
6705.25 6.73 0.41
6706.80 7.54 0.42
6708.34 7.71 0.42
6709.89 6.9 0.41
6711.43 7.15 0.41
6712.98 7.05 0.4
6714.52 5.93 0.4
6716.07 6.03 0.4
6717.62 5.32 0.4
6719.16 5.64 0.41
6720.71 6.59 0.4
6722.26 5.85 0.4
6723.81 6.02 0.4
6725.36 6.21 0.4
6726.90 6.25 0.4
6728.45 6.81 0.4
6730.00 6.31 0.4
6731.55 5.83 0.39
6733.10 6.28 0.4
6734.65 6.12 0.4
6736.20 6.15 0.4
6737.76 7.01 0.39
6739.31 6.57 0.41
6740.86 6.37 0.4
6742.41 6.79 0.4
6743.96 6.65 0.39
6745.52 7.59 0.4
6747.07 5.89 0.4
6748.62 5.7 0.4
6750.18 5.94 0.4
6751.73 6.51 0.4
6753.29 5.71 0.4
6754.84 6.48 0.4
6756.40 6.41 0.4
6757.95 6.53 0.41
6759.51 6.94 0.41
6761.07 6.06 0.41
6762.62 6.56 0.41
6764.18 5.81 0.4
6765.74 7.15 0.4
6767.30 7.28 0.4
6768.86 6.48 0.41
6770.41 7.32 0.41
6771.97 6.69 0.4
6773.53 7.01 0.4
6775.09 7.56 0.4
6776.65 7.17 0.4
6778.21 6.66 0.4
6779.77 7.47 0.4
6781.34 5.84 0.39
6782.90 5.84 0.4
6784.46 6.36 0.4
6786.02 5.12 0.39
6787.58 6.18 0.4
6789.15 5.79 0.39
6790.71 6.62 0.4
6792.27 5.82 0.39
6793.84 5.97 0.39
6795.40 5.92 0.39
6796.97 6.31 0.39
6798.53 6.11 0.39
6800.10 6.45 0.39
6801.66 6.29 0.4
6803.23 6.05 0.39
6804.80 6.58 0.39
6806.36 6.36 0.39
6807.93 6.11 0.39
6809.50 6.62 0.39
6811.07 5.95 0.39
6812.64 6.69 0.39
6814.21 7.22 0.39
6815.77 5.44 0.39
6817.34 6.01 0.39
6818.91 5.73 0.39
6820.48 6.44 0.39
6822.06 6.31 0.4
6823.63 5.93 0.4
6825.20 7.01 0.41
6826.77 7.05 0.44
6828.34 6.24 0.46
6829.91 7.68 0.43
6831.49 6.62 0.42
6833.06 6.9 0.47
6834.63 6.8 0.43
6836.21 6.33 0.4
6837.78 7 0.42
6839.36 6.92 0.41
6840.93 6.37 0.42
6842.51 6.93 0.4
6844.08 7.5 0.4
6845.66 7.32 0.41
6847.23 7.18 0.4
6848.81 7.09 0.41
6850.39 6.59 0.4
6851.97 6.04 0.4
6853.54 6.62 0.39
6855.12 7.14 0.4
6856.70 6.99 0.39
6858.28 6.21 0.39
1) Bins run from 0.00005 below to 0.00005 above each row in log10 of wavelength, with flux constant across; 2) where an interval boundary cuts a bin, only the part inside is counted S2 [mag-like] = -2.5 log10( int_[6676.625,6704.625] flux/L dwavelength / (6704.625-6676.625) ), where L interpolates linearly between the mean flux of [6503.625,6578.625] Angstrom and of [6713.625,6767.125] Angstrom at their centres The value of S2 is 0.06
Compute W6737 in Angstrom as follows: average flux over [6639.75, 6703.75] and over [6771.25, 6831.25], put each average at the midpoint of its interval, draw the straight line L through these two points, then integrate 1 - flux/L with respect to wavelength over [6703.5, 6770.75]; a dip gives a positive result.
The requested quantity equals 3.7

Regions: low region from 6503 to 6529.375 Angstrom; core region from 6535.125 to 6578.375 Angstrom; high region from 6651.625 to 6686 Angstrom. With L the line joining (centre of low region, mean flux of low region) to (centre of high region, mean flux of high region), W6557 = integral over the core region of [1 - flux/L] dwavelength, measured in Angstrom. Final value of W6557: -3.0 Angstrom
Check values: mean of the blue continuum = 10.1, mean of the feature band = 10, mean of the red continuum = 7.43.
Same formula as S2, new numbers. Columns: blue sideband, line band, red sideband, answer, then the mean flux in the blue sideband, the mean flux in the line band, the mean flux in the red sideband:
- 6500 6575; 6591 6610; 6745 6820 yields -0.048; 10.1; 9.57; 6.38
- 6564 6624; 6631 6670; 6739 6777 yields 0.092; 9.52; 7.83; 6.6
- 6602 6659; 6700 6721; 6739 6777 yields 0.079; 8.46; 6.79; 6.6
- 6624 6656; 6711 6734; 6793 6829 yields 0.161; 8.04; 6.2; 6.29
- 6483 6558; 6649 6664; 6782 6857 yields 0.147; 9.98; 7.32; 6.47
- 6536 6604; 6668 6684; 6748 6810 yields 0.091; 9.92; 7.48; 6.39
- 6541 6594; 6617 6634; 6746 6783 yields 0.027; 9.85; 8.67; 6.56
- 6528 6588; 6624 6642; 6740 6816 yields 0.078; 10.1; 8.25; 6.42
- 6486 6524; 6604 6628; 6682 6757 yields -0.128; 9.67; 9.06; 6.53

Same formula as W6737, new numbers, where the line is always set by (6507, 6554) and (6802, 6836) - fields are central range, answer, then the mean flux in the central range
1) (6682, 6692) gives 2.1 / 6.53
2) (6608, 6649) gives 1.9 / 8.63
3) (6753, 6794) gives 3.4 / 6.49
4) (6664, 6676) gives 0.9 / 7.84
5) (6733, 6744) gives 1.5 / 6.5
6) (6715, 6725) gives 2.4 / 5.92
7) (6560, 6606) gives -0.3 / 9.71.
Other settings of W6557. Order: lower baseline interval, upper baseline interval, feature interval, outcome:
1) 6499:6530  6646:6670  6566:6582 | -0.7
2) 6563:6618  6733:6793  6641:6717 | 6.8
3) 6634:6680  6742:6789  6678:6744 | 5.0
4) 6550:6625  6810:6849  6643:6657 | 1.8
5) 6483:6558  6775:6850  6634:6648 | 0.5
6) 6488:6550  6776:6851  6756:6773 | 1.0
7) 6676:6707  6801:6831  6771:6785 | -0.4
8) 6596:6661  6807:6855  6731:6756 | 3.7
